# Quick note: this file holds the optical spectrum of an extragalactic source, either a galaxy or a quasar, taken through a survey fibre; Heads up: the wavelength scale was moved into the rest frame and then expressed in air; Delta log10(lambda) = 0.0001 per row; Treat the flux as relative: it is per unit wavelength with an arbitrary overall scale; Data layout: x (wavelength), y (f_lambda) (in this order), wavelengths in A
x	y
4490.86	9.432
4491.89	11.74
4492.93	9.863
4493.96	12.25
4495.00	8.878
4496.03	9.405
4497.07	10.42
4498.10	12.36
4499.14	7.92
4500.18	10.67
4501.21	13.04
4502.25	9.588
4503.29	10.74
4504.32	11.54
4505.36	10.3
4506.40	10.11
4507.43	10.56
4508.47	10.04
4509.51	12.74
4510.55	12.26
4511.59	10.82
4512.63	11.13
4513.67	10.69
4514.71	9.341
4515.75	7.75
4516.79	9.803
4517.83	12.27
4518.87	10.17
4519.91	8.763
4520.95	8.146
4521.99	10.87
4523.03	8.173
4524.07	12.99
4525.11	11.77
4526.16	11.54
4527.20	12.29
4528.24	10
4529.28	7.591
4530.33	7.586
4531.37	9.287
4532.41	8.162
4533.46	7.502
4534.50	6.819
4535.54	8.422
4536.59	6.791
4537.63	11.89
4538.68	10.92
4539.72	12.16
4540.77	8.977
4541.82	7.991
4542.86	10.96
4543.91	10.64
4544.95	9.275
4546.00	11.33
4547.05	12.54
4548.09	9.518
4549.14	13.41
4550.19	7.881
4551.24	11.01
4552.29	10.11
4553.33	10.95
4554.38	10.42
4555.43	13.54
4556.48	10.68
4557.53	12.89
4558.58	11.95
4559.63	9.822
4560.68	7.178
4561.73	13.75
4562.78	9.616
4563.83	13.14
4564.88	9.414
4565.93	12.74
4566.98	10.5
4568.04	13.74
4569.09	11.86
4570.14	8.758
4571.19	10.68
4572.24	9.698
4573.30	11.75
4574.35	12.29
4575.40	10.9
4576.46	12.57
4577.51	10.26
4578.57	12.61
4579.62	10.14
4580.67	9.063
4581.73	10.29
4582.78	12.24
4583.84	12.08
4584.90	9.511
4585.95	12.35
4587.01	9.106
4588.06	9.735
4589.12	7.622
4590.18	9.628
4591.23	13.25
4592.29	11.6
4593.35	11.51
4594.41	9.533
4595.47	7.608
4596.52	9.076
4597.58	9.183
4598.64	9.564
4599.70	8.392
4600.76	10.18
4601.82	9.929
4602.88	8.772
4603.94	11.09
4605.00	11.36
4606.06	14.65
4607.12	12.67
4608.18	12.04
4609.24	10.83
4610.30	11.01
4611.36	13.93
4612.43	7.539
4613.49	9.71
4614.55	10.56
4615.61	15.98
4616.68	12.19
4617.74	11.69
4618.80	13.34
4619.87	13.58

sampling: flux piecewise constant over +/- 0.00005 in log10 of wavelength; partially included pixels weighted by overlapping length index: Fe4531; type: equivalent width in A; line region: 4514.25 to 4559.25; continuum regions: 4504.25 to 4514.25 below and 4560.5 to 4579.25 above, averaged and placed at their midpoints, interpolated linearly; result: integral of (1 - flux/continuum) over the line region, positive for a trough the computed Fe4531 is 4.0 A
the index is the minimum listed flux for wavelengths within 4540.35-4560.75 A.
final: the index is 7.178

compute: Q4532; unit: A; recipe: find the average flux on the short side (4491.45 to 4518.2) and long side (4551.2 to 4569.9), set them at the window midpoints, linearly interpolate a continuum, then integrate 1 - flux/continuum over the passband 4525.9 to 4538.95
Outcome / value 2.2 A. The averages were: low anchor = 10.6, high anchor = 11.3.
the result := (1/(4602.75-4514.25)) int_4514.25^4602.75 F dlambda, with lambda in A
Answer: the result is 10.3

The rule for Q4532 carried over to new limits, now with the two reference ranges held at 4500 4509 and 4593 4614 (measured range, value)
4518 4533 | 1.1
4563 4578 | -1.1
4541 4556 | -0.1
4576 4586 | -0.5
